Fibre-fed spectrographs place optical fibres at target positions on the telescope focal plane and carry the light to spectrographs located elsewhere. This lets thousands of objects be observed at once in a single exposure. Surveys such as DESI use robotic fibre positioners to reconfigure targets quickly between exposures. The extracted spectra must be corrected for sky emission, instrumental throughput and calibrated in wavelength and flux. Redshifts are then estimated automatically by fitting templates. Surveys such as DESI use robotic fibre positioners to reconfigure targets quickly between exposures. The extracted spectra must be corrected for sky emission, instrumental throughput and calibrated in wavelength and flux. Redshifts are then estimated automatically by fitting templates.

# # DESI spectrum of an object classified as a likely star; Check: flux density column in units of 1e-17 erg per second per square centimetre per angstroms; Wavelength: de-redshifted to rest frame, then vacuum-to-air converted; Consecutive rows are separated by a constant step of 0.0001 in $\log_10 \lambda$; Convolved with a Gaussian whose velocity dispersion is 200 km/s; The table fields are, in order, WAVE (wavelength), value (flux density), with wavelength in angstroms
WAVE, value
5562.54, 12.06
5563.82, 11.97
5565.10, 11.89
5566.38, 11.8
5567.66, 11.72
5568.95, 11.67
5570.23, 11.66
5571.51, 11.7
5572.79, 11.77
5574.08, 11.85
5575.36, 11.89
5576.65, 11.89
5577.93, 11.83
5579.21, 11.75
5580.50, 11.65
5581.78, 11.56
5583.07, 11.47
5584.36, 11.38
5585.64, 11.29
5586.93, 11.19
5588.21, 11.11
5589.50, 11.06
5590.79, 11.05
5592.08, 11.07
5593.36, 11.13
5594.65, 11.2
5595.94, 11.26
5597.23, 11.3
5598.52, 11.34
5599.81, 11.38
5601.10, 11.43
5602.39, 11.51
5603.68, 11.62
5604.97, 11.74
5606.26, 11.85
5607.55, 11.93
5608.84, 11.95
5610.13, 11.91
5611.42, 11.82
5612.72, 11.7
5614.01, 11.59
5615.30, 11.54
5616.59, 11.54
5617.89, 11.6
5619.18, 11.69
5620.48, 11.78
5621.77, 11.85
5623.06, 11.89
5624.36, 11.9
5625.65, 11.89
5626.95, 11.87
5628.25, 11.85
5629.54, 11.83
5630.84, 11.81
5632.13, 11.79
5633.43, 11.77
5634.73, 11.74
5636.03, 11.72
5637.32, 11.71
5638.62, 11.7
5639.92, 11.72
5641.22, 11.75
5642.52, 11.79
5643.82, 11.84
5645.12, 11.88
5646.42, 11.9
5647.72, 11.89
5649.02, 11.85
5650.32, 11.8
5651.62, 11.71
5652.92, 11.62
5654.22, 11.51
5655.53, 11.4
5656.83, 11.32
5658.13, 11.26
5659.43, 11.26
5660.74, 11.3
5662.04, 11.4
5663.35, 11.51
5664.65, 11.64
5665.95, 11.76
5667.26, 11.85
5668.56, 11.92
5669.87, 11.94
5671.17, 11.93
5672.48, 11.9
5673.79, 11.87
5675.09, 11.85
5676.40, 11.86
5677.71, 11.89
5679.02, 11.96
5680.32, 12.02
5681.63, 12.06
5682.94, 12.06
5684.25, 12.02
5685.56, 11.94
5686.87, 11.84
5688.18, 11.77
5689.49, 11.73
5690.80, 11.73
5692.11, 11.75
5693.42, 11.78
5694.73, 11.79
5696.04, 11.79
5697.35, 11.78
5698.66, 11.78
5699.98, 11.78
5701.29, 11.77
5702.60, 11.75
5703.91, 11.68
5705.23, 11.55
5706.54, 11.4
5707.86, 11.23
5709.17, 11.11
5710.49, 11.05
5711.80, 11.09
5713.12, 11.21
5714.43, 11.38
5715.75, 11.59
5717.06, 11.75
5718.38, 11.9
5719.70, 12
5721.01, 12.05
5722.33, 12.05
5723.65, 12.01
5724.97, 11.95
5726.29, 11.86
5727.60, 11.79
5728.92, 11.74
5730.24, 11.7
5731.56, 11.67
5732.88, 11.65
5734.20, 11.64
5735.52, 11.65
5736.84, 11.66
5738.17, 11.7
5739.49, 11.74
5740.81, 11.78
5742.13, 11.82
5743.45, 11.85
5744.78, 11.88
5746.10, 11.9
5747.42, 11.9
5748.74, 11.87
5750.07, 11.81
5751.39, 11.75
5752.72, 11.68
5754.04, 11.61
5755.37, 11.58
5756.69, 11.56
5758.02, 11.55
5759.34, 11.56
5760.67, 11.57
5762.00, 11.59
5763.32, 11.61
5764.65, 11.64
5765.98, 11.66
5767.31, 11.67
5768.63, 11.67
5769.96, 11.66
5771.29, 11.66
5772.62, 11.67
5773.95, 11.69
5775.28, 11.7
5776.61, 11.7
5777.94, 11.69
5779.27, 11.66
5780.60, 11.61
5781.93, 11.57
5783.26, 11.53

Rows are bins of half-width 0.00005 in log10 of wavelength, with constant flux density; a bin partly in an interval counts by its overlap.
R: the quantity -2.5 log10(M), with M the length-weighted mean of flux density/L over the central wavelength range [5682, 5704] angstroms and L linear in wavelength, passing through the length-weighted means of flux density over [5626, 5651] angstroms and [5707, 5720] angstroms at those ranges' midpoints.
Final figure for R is -0.03 mag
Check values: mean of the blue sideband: 11.8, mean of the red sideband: 11.4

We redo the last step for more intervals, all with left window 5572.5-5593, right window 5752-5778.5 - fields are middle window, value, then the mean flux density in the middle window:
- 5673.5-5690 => -0.033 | 11.9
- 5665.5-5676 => -0.030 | 11.9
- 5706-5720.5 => 0.014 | 11.4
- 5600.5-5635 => -0.023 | 11.8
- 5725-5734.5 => -0.013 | 11.7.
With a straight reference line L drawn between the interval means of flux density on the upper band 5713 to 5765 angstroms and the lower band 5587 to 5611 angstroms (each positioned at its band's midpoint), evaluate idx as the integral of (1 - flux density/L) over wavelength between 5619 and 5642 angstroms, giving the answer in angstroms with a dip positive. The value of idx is -0.6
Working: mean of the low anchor 11.4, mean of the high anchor 11.7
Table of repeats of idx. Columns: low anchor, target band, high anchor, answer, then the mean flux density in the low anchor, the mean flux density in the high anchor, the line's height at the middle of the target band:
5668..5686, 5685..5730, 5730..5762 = 0.6 angstroms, 11.9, 11.7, 11.8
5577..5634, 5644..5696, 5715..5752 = -0.3 angstroms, 11.6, 11.8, 11.7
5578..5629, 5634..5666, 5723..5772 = -0.1 angstroms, 11.6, 11.7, 11.6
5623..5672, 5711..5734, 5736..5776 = 0.0 angstroms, 11.7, 11.7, 11.7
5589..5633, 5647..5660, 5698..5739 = 0.1 angstroms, 11.6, 11.6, 11.6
